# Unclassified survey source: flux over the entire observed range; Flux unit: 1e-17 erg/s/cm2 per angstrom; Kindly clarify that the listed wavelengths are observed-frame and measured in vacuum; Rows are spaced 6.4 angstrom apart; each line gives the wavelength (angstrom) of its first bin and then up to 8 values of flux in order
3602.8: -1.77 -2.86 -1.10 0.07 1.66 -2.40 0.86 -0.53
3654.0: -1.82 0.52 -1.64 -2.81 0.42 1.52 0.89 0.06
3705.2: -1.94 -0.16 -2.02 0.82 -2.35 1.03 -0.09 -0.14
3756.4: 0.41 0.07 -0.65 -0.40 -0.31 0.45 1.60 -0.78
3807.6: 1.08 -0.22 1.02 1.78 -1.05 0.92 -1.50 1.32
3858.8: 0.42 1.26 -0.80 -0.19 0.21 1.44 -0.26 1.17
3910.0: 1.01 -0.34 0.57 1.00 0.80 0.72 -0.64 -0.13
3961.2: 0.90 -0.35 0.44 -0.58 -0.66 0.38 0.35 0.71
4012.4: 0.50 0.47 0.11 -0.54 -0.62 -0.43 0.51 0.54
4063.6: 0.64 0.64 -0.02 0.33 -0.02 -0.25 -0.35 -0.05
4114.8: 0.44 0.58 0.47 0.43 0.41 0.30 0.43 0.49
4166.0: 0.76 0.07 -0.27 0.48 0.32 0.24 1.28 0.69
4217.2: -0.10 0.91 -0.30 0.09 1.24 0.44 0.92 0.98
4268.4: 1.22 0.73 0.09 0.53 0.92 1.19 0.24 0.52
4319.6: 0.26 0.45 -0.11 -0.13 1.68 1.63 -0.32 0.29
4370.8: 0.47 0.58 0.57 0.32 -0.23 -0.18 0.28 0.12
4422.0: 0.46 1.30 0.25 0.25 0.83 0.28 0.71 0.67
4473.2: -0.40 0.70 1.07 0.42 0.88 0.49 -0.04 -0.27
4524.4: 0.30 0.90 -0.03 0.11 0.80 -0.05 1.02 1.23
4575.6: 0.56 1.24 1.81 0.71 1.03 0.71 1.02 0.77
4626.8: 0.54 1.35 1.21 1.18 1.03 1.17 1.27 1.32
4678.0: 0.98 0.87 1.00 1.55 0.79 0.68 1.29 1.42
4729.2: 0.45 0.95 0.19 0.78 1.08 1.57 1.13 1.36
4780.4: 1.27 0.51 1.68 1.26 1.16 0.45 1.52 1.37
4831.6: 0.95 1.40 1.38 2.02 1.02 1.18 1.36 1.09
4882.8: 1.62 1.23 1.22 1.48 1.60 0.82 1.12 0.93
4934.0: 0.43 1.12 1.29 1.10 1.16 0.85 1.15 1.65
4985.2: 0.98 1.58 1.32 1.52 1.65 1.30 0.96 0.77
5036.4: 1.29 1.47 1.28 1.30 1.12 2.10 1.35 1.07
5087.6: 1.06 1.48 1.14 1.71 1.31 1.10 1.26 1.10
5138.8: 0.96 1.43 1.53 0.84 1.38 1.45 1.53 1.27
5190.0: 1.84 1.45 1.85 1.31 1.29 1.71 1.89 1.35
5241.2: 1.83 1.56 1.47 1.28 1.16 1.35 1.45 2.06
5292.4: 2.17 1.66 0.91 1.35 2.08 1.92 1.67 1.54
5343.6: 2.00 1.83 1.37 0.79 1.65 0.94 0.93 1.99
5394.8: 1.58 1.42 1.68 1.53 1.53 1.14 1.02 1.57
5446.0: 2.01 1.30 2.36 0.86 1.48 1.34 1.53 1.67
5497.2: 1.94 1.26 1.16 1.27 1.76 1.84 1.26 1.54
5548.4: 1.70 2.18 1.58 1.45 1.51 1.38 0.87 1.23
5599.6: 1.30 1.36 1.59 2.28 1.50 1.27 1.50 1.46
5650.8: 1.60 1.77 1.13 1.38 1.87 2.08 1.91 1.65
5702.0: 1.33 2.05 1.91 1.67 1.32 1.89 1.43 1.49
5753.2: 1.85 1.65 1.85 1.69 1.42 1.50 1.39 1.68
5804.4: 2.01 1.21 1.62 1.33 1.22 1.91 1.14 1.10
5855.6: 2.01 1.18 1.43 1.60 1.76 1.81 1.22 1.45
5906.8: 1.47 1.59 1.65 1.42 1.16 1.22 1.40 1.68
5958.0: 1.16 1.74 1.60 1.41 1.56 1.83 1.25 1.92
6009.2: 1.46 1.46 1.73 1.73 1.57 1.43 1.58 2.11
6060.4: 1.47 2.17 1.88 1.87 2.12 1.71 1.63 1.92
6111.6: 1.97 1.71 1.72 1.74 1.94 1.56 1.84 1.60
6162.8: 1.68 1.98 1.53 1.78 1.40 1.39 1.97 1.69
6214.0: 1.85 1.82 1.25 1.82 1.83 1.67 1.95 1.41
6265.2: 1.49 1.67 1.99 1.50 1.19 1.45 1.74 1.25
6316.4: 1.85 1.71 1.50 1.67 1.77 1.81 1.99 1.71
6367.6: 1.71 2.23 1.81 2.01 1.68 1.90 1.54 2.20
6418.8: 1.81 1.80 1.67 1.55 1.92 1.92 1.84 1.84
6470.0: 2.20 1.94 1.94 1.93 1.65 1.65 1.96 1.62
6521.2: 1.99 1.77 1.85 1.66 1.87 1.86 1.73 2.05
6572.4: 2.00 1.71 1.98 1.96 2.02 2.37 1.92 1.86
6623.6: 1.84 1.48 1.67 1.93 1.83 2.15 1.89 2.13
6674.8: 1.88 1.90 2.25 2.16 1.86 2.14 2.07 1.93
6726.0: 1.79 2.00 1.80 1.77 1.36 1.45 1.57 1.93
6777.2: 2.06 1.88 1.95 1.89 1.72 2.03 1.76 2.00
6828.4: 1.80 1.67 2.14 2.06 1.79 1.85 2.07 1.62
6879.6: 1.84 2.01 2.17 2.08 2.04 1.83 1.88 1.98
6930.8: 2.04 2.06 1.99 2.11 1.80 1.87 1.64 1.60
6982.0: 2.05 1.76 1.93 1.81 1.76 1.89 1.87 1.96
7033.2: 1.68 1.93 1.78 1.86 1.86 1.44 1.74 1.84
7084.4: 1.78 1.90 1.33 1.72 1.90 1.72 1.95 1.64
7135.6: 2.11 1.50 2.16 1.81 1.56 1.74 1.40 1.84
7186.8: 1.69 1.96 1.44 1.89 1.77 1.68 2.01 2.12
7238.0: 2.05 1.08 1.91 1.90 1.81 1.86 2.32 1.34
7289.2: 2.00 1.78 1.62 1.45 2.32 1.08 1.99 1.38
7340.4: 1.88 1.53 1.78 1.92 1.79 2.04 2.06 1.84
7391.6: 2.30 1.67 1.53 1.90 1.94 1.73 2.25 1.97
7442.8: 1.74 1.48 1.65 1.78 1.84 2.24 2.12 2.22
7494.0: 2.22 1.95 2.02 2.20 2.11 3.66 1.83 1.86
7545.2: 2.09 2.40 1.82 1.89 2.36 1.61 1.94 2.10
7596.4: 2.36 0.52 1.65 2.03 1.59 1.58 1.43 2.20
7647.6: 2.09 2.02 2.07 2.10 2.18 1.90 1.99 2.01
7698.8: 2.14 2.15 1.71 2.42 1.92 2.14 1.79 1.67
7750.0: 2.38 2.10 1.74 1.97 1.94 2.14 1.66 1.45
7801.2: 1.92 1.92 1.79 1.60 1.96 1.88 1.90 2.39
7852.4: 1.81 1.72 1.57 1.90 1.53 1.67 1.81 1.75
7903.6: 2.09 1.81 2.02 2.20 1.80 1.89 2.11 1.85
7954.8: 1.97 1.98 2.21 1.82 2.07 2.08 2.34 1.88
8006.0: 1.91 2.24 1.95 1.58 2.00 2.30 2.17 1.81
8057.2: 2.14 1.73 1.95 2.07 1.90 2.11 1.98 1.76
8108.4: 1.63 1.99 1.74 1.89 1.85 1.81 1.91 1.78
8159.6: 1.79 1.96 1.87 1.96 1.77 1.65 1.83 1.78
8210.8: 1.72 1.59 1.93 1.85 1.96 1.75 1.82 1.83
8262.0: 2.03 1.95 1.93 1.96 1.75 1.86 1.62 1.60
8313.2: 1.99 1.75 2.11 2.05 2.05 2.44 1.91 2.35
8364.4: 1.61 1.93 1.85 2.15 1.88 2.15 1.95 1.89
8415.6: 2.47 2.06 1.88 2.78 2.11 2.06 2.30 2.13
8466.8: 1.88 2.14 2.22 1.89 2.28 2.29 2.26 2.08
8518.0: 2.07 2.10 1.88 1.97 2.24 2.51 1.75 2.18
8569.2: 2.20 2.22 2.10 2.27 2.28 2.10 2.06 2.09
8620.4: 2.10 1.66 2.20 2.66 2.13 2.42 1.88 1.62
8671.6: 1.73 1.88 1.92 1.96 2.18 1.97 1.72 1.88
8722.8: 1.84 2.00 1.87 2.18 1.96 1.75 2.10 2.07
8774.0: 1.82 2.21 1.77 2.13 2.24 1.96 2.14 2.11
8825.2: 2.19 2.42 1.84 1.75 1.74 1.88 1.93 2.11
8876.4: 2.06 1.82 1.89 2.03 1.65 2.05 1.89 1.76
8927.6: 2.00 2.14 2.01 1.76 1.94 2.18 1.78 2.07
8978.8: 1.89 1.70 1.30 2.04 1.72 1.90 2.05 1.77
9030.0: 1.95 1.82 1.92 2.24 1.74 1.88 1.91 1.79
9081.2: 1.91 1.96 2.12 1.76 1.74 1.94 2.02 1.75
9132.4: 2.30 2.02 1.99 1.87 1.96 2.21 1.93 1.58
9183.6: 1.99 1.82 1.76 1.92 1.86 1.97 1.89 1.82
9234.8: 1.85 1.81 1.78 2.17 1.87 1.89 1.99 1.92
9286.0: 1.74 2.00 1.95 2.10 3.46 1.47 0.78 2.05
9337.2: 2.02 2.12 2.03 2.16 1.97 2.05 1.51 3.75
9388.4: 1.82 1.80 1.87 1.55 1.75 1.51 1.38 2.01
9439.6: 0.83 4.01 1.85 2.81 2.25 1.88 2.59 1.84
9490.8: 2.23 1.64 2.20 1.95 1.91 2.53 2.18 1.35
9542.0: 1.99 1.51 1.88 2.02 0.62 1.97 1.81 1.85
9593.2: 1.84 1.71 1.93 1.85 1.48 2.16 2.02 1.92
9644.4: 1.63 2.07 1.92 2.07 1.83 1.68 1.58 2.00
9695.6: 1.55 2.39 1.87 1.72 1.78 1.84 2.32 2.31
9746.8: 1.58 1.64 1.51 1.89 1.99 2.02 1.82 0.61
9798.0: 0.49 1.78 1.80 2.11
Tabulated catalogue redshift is 0.15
